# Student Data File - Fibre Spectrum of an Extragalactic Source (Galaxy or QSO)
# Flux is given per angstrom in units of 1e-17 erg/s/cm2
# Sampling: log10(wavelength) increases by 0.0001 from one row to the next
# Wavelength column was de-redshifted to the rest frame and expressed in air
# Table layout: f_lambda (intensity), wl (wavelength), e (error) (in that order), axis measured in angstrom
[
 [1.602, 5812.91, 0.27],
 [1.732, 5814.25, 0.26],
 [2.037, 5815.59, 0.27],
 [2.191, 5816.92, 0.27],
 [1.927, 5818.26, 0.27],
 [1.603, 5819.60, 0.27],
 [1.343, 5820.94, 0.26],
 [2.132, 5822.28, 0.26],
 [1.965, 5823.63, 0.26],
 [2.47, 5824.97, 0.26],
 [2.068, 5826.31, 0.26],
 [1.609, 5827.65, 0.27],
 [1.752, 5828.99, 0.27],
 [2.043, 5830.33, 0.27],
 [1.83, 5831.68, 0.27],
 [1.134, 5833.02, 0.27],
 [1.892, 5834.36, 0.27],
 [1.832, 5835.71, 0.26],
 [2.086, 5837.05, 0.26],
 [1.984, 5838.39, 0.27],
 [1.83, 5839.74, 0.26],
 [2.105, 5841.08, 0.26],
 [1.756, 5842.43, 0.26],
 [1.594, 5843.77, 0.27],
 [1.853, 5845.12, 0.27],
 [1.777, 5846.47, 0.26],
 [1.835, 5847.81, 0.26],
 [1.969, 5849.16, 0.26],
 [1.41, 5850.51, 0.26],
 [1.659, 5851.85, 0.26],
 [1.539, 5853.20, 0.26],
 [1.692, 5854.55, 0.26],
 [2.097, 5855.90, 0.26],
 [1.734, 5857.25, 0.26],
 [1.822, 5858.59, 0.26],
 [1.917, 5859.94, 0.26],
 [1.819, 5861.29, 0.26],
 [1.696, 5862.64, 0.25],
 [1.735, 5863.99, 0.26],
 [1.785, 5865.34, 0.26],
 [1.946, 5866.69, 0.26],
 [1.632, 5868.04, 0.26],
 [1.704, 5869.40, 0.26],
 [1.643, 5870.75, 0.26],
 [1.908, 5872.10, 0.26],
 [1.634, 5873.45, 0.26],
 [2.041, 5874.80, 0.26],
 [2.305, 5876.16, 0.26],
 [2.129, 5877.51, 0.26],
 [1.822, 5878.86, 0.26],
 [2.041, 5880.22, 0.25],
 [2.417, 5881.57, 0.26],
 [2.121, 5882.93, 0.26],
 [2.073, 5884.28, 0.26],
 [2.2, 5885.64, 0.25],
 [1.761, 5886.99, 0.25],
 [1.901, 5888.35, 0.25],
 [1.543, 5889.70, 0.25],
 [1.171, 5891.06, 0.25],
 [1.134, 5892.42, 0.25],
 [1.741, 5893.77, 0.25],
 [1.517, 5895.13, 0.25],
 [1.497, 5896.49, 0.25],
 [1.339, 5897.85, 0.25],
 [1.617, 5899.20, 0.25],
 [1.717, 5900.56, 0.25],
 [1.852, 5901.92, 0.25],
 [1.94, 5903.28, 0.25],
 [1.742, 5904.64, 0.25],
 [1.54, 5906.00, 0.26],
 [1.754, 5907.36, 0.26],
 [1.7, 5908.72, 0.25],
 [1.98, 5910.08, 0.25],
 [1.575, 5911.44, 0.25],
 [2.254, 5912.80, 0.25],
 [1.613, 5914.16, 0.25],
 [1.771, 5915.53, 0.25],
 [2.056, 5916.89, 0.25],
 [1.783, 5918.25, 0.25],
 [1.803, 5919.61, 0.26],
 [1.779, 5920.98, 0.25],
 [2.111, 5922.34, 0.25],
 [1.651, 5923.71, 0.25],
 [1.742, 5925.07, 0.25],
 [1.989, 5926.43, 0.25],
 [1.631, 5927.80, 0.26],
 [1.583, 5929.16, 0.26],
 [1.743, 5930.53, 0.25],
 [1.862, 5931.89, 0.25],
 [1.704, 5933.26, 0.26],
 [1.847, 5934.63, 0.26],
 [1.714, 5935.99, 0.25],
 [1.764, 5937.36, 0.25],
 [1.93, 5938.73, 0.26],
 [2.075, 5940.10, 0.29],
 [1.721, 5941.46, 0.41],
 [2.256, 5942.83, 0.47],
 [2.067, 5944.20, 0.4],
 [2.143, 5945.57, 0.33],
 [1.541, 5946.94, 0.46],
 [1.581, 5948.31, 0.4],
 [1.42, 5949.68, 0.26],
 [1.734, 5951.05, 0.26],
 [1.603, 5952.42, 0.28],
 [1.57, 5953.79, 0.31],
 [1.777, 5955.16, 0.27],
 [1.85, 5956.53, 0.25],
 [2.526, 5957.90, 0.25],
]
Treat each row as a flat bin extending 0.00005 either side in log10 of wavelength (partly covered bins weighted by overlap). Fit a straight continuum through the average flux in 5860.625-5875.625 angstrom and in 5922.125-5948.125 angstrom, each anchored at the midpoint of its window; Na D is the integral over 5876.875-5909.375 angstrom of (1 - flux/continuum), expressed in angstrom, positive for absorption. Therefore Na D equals 0.7 angstrom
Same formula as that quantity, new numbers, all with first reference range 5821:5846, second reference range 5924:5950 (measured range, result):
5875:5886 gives -1.7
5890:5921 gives 2.4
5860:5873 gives 0.6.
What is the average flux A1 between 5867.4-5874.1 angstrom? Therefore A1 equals 1.7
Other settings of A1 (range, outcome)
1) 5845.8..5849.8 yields 1.86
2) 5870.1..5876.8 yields 1.91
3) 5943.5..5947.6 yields 1.92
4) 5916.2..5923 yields 1.91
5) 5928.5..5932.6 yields 1.73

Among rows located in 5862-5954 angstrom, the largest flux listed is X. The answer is 2.417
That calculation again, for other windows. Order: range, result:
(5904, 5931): 2.254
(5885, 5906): 2.2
